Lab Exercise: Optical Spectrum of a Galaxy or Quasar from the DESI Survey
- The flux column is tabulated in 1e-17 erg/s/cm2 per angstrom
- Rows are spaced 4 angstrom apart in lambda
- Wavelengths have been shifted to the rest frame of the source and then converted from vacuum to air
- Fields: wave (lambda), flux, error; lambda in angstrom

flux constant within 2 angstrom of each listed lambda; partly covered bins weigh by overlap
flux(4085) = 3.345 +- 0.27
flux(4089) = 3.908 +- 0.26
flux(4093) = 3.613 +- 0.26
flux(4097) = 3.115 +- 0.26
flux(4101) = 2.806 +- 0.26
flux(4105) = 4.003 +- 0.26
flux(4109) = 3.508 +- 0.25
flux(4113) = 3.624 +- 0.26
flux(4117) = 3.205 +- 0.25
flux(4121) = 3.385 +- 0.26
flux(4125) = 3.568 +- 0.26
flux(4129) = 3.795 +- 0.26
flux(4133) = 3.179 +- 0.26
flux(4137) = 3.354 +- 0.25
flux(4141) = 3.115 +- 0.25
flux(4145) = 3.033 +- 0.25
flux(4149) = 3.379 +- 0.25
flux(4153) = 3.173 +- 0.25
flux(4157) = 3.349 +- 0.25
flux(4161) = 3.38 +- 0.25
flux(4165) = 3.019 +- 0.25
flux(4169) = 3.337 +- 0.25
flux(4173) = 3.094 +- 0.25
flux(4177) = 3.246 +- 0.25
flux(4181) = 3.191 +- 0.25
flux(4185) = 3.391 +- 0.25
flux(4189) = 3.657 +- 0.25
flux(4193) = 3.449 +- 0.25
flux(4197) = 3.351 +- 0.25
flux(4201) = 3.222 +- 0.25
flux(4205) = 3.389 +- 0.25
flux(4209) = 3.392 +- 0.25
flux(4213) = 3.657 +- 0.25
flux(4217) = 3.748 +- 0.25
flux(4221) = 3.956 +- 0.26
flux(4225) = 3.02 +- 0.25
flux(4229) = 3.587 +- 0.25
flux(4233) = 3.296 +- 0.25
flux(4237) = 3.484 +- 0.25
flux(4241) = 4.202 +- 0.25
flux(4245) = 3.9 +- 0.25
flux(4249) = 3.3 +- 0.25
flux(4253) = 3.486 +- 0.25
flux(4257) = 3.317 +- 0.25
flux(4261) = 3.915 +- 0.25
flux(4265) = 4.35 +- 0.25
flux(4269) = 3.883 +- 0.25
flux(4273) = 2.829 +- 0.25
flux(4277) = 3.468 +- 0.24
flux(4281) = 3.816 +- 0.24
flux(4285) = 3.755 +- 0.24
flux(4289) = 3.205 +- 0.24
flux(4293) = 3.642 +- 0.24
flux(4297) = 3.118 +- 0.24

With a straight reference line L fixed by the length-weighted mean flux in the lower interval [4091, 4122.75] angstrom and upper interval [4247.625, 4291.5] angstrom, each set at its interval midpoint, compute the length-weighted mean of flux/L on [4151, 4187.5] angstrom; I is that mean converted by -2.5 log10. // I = 0.07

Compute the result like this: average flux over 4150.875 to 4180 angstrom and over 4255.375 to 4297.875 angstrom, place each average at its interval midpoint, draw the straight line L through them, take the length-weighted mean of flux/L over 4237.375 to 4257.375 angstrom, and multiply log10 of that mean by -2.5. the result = -0.05 mag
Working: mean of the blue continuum 3.23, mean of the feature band 3.65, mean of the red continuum 3.59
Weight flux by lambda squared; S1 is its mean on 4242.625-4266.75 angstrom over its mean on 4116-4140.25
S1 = 1.16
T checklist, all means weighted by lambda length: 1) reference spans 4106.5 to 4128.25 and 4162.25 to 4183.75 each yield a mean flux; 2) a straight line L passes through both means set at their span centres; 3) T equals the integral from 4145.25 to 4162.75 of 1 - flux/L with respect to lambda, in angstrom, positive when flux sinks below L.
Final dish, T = 0.01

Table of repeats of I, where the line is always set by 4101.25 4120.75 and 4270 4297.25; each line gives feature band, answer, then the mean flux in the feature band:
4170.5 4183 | 0.10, 3.18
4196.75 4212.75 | 0.03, 3.37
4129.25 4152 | 0.07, 3.26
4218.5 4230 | -0.02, 3.53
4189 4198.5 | 0.00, 3.46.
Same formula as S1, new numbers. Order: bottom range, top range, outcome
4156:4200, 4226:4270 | 1.15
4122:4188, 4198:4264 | 1.12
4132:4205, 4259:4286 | 1.19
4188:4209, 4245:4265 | 1.10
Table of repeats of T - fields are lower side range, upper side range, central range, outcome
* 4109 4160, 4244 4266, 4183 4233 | 1.0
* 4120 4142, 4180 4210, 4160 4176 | 0.9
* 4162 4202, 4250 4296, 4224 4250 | -0.7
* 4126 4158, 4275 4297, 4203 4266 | -2.9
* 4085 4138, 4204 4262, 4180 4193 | 0.4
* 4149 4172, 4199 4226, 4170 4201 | 0.4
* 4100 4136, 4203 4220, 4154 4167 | 1.0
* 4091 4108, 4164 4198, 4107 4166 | 0.2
